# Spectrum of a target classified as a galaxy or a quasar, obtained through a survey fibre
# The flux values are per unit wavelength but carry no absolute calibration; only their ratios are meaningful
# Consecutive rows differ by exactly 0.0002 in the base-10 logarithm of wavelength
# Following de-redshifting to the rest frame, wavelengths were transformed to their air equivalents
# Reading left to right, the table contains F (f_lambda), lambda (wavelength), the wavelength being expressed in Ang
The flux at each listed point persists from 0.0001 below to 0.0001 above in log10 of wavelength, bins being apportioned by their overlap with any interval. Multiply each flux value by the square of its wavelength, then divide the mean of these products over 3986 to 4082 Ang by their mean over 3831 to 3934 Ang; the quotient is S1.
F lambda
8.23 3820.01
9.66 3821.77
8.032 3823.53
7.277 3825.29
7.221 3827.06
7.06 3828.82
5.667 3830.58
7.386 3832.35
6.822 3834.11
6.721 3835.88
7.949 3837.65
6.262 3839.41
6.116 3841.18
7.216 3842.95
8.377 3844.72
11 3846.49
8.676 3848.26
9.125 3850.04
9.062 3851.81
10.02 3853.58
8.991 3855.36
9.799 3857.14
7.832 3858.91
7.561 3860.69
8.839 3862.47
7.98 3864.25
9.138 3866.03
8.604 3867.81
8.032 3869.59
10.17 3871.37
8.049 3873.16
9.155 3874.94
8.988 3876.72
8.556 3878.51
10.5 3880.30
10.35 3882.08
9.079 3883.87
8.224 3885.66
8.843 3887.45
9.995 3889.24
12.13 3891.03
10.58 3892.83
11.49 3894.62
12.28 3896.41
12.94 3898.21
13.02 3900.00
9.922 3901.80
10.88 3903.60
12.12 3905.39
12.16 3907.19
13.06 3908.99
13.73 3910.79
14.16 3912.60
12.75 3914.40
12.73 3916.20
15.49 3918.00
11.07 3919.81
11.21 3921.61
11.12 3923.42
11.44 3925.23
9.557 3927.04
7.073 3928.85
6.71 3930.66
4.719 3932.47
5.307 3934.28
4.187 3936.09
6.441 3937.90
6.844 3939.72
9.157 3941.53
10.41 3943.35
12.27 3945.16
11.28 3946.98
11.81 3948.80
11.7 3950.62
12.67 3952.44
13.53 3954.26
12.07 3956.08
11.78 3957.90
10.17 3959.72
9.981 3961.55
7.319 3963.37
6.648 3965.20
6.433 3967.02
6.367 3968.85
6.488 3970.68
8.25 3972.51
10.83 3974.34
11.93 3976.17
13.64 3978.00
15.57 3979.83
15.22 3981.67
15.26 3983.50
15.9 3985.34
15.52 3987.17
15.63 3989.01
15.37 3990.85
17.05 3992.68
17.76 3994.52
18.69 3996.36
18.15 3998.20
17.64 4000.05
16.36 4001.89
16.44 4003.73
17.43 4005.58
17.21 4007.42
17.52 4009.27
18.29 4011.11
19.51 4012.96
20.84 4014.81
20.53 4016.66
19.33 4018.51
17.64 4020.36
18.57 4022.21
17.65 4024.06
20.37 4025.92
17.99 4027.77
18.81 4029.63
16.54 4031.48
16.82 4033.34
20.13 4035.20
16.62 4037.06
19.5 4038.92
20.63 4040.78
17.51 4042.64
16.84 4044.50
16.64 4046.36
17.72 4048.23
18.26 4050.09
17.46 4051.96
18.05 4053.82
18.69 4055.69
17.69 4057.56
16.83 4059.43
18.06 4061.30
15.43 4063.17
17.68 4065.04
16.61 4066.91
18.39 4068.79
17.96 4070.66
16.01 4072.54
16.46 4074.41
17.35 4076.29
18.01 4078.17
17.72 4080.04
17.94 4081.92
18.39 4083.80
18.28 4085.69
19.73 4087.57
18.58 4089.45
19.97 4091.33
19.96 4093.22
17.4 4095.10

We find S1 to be 1.97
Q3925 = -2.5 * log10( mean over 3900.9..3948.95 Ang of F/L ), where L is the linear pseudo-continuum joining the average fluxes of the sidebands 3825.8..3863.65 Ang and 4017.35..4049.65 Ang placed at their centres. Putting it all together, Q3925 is 0.19 mag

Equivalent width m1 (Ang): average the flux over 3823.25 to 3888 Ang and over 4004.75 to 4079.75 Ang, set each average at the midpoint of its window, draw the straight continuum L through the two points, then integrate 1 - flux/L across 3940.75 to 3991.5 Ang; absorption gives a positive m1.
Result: 9.22 Ang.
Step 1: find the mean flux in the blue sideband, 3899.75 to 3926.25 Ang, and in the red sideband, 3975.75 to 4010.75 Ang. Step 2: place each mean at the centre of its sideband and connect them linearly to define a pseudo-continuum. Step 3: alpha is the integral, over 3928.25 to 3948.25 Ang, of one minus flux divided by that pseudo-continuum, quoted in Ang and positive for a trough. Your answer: 8.6 Ang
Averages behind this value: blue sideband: 12.3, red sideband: 16.3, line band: 7.76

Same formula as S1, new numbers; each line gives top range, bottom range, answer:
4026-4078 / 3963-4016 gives 1.25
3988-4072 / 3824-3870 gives 2.44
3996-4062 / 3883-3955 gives 1.81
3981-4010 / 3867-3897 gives 1.83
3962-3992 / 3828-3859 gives 1.56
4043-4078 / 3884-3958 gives 1.74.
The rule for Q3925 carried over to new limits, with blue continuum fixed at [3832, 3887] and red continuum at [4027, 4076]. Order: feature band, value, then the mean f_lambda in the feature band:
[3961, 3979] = 0.49 mag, 8.8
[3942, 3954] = 0.09 mag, 11.7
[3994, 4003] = -0.17 mag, 17.7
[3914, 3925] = -0.09 mag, 12.3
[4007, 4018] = -0.20 mag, 19.1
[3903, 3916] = -0.17 mag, 12.7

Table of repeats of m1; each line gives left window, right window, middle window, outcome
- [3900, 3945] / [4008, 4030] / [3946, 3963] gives 1.96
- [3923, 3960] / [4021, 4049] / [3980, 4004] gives -3.95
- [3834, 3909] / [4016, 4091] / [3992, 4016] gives -3.49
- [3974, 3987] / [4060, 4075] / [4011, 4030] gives -4.30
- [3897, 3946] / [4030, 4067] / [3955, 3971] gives 5.04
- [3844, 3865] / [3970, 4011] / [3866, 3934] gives 3.30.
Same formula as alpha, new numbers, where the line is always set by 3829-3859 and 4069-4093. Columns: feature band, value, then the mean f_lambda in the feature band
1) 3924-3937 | 5.1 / 7.1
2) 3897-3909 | -1.6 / 11.9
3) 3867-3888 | 0.9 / 9.05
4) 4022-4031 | -1.6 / 18.6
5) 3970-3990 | 1.0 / 13.2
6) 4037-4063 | -1.7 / 17.9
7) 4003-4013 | -1.7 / 17.6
